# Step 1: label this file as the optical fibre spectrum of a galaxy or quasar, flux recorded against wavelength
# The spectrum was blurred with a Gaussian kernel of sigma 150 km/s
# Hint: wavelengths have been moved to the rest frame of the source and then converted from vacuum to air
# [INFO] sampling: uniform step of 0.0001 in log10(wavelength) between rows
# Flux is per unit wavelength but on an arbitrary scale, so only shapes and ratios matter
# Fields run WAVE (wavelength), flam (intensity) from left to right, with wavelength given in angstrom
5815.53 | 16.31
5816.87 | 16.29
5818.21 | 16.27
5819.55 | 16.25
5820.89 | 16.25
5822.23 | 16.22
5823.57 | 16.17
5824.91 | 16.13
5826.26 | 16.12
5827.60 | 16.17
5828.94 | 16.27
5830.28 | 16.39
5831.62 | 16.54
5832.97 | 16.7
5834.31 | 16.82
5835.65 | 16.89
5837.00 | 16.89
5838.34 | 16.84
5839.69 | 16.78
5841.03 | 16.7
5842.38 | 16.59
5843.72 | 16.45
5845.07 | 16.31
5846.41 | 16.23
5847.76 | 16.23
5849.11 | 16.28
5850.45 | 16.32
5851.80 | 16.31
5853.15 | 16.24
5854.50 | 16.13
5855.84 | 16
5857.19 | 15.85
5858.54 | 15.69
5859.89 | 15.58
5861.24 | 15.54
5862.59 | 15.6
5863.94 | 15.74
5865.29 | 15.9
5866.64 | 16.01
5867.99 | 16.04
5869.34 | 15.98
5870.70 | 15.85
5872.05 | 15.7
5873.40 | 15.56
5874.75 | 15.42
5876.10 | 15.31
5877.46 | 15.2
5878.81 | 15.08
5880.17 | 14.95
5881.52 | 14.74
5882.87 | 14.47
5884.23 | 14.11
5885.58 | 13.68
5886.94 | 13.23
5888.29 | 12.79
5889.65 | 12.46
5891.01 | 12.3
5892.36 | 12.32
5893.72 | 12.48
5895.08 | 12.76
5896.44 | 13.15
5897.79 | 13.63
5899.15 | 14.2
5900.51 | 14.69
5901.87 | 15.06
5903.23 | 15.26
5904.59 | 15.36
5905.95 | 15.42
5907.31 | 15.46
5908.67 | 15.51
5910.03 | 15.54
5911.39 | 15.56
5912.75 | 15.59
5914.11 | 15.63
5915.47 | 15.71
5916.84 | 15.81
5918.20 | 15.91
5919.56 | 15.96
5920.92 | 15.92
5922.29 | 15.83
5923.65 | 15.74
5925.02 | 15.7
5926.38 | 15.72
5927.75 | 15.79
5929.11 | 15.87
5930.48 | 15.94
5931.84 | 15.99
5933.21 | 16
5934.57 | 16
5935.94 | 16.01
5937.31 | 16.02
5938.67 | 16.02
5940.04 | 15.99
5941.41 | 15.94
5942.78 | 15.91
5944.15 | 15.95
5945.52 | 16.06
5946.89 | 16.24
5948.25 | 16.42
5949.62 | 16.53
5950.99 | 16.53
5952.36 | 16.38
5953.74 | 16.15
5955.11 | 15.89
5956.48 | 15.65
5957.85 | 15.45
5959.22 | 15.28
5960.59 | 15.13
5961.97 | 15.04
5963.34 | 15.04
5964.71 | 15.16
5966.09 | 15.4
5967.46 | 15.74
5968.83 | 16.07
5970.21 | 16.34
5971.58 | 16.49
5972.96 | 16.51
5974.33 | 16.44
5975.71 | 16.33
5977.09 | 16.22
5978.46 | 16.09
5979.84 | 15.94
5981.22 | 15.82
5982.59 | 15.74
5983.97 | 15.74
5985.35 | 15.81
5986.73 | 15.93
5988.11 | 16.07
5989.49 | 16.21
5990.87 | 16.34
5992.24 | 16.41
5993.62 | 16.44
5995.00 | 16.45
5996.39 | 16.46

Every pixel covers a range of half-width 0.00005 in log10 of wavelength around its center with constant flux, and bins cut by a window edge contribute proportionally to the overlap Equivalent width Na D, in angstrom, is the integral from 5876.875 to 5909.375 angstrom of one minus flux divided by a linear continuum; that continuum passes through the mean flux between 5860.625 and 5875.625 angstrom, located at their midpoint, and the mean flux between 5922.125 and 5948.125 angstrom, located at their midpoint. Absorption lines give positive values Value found 3.56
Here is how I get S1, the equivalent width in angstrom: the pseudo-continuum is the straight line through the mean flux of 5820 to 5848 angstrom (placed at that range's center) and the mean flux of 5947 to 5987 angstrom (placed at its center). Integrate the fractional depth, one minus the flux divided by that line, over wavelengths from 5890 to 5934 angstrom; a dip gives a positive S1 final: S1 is 3.0 angstrom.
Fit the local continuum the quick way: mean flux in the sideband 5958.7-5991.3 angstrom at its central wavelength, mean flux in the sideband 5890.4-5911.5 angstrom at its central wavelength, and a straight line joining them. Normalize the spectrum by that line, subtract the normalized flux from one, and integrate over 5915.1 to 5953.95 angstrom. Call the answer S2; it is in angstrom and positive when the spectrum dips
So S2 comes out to -2.6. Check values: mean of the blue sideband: 14.3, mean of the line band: 16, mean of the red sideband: 15.9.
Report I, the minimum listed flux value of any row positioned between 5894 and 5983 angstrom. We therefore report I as 12.76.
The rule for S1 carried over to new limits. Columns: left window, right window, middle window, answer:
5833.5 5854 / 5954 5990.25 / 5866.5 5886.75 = 1.5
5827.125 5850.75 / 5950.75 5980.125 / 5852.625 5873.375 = 0.7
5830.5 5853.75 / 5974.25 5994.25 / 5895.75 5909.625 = 1.3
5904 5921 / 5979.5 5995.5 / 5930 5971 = 0.0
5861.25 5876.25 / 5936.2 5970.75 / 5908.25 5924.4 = 0.1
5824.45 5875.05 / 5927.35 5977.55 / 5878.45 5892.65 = 2.2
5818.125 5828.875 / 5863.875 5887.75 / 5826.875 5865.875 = -1.3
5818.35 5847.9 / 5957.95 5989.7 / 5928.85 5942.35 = 0.0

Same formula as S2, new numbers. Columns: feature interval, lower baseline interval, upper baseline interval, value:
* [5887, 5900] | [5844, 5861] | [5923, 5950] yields 2.51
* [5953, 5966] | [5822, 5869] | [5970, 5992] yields 0.58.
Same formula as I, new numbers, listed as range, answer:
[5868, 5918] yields 12.3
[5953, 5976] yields 15.04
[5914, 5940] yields 15.63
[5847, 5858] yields 15.85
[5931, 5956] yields 15.89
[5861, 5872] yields 15.54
